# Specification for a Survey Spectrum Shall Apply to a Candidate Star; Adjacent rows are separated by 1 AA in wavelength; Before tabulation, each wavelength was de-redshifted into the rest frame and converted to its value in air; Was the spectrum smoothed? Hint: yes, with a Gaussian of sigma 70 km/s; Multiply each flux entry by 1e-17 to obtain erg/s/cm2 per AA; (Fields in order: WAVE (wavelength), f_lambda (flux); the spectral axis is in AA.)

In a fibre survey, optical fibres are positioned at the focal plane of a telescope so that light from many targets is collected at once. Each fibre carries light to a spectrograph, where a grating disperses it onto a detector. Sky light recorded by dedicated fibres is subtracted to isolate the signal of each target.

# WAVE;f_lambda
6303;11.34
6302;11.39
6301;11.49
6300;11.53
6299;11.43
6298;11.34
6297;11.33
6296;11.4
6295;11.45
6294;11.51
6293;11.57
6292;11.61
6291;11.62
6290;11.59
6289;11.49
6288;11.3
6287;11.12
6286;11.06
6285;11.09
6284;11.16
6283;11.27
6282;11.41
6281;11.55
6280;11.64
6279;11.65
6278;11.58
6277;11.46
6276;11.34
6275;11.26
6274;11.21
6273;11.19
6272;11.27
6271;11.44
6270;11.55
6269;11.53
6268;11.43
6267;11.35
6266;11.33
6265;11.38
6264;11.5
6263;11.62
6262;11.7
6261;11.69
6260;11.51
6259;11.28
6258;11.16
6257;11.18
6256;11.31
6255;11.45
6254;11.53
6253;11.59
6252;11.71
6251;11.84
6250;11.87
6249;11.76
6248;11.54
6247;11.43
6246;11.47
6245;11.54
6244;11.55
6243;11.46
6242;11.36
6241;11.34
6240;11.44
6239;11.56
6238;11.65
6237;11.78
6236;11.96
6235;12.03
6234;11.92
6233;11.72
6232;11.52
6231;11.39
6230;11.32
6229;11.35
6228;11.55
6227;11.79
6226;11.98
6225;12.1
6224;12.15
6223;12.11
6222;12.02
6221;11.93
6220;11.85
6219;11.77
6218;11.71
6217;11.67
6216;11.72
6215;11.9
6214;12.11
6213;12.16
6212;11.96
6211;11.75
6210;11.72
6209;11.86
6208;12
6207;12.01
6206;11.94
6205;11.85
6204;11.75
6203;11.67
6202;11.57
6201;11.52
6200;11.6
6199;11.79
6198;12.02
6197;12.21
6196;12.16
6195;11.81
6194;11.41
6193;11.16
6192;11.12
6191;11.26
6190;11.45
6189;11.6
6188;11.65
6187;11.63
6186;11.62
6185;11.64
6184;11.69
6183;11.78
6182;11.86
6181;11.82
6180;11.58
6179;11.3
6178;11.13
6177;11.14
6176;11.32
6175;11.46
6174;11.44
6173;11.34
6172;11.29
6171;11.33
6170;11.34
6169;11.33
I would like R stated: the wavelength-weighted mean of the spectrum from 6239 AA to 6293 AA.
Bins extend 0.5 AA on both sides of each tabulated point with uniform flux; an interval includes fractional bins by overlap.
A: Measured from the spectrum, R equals 11.4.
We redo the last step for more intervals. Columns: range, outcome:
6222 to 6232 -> 11.8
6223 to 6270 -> 11.6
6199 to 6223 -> 11.8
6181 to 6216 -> 11.7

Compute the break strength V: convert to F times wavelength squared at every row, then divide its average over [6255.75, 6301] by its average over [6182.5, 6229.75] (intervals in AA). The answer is 0.99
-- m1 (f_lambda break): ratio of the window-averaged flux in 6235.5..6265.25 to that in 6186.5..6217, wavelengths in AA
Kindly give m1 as 0.98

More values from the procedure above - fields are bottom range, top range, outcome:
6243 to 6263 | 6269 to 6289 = 0.98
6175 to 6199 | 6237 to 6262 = 0.99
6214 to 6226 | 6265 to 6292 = 0.96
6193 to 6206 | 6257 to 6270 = 0.97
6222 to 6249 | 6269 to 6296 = 0.98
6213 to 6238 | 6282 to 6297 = 0.96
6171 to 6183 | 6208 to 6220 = 1.04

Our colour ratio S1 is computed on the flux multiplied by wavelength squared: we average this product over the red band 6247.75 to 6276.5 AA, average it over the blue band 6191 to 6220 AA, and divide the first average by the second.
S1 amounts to 0.99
